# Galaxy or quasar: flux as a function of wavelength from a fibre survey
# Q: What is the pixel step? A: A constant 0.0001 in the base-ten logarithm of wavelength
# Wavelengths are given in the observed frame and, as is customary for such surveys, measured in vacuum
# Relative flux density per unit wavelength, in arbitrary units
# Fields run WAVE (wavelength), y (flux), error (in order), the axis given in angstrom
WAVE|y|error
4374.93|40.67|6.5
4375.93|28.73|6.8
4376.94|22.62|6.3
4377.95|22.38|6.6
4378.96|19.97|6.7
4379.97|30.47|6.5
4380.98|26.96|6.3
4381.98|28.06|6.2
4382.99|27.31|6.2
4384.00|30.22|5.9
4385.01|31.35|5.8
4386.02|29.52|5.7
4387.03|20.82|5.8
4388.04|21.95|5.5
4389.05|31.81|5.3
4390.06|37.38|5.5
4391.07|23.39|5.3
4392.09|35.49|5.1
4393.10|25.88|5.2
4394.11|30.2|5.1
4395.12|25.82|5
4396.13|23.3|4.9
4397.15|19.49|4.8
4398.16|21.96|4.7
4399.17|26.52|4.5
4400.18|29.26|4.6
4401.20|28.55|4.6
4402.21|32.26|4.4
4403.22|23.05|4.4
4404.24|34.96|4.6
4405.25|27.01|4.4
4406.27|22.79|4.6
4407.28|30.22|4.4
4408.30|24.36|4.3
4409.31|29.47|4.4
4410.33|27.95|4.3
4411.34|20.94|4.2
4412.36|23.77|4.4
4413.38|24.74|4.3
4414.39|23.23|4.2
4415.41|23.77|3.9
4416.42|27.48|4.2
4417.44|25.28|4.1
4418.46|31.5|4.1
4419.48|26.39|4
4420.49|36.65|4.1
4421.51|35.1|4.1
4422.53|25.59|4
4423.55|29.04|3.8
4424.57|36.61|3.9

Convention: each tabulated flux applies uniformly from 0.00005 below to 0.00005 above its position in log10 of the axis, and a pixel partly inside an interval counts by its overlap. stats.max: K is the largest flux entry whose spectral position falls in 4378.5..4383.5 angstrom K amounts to 30.47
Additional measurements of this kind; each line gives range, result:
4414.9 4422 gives 36.65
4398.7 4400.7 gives 29.26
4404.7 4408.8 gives 30.22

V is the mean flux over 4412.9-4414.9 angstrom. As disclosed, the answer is 24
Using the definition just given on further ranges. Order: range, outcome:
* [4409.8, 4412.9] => 24.2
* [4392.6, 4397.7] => 24.9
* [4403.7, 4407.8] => 28.6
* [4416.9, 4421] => 29.9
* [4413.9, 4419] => 26.2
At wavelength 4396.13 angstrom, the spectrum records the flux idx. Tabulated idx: 23.3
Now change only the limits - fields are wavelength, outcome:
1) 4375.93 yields 28.73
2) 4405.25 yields 27.01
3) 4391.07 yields 23.39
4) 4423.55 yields 29.04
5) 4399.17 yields 26.52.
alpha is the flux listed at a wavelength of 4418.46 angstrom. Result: 31.5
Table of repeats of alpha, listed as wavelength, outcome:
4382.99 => 27.31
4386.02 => 29.52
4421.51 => 35.1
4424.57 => 36.61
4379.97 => 30.47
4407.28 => 30.22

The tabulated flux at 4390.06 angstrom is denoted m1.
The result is 37.38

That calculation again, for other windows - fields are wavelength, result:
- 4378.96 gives 19.97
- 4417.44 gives 25.28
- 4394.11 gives 30.2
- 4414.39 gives 23.23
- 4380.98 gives 26.96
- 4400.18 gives 29.26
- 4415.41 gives 23.77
